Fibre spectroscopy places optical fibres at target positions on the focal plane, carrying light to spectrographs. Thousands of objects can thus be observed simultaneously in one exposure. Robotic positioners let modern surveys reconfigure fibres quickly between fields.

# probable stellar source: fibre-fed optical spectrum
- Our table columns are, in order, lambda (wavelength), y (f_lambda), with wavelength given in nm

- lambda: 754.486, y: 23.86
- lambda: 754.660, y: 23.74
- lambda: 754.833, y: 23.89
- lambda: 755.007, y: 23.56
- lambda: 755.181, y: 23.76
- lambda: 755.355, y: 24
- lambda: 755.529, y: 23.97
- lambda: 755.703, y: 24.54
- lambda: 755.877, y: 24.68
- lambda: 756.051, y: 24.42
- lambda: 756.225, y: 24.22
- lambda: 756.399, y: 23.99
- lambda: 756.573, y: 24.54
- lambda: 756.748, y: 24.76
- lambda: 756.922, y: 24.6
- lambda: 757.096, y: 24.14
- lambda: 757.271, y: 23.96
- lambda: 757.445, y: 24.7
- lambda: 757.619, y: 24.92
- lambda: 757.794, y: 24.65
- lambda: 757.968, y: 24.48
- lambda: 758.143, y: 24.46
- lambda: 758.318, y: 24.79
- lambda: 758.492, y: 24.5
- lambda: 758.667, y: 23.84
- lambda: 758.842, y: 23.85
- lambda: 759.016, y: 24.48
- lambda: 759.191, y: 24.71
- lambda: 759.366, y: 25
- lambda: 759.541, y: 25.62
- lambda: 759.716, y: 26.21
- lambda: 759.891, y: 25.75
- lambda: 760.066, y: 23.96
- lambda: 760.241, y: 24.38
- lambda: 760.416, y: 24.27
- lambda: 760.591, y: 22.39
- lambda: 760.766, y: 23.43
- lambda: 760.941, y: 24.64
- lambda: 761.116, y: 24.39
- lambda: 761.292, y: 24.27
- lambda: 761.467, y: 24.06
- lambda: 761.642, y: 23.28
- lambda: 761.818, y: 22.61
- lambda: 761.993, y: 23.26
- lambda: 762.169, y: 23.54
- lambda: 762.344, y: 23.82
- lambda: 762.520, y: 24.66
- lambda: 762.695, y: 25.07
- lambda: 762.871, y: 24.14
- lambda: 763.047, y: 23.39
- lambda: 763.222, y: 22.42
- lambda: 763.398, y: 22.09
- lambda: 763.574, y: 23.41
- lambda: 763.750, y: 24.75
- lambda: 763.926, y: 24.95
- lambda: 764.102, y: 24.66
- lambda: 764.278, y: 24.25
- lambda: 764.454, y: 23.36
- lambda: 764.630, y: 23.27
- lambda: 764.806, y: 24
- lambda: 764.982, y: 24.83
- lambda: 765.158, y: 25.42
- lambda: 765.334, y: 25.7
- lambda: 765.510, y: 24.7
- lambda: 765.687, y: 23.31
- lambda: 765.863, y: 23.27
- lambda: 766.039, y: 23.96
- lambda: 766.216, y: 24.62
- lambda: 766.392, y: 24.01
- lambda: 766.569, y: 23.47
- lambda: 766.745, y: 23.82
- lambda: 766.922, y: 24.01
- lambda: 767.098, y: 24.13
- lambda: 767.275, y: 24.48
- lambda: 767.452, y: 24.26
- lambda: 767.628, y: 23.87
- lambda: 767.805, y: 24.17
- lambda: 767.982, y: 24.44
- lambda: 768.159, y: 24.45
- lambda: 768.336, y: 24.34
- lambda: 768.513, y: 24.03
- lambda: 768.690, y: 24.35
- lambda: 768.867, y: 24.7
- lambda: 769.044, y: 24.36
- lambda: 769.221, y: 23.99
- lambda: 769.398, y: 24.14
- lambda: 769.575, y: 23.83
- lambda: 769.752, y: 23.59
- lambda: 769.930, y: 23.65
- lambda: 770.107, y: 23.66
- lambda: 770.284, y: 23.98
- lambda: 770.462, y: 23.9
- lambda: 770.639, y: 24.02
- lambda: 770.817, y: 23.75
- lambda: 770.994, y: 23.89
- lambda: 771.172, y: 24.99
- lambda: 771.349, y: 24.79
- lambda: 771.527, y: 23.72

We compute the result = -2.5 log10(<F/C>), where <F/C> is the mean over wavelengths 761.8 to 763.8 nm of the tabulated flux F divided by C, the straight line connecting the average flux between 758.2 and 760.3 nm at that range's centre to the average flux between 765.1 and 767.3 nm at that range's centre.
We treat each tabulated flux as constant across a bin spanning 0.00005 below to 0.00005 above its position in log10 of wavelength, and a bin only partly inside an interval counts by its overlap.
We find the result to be 0.04 mag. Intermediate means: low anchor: 24.8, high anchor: 24.2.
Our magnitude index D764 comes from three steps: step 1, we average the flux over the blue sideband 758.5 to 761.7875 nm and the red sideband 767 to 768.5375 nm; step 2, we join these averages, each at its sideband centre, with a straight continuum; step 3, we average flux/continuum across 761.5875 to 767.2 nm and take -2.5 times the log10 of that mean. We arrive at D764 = 0.02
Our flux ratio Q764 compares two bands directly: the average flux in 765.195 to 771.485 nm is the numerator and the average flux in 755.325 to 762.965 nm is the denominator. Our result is 0.99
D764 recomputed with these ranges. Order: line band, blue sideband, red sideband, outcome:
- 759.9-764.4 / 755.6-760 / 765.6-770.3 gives 0.02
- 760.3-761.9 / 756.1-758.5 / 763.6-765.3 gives 0.03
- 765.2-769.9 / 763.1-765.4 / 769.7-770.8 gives -0.01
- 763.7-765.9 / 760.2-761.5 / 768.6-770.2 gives -0.02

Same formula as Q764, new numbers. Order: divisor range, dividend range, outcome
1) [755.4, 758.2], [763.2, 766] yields 0.98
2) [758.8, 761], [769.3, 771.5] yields 0.98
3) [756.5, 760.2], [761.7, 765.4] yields 0.97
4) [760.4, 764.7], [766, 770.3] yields 1.01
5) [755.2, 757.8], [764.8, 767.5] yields 0.99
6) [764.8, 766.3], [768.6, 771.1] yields 0.98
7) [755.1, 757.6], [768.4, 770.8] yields 0.99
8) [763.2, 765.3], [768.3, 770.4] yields 1.00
